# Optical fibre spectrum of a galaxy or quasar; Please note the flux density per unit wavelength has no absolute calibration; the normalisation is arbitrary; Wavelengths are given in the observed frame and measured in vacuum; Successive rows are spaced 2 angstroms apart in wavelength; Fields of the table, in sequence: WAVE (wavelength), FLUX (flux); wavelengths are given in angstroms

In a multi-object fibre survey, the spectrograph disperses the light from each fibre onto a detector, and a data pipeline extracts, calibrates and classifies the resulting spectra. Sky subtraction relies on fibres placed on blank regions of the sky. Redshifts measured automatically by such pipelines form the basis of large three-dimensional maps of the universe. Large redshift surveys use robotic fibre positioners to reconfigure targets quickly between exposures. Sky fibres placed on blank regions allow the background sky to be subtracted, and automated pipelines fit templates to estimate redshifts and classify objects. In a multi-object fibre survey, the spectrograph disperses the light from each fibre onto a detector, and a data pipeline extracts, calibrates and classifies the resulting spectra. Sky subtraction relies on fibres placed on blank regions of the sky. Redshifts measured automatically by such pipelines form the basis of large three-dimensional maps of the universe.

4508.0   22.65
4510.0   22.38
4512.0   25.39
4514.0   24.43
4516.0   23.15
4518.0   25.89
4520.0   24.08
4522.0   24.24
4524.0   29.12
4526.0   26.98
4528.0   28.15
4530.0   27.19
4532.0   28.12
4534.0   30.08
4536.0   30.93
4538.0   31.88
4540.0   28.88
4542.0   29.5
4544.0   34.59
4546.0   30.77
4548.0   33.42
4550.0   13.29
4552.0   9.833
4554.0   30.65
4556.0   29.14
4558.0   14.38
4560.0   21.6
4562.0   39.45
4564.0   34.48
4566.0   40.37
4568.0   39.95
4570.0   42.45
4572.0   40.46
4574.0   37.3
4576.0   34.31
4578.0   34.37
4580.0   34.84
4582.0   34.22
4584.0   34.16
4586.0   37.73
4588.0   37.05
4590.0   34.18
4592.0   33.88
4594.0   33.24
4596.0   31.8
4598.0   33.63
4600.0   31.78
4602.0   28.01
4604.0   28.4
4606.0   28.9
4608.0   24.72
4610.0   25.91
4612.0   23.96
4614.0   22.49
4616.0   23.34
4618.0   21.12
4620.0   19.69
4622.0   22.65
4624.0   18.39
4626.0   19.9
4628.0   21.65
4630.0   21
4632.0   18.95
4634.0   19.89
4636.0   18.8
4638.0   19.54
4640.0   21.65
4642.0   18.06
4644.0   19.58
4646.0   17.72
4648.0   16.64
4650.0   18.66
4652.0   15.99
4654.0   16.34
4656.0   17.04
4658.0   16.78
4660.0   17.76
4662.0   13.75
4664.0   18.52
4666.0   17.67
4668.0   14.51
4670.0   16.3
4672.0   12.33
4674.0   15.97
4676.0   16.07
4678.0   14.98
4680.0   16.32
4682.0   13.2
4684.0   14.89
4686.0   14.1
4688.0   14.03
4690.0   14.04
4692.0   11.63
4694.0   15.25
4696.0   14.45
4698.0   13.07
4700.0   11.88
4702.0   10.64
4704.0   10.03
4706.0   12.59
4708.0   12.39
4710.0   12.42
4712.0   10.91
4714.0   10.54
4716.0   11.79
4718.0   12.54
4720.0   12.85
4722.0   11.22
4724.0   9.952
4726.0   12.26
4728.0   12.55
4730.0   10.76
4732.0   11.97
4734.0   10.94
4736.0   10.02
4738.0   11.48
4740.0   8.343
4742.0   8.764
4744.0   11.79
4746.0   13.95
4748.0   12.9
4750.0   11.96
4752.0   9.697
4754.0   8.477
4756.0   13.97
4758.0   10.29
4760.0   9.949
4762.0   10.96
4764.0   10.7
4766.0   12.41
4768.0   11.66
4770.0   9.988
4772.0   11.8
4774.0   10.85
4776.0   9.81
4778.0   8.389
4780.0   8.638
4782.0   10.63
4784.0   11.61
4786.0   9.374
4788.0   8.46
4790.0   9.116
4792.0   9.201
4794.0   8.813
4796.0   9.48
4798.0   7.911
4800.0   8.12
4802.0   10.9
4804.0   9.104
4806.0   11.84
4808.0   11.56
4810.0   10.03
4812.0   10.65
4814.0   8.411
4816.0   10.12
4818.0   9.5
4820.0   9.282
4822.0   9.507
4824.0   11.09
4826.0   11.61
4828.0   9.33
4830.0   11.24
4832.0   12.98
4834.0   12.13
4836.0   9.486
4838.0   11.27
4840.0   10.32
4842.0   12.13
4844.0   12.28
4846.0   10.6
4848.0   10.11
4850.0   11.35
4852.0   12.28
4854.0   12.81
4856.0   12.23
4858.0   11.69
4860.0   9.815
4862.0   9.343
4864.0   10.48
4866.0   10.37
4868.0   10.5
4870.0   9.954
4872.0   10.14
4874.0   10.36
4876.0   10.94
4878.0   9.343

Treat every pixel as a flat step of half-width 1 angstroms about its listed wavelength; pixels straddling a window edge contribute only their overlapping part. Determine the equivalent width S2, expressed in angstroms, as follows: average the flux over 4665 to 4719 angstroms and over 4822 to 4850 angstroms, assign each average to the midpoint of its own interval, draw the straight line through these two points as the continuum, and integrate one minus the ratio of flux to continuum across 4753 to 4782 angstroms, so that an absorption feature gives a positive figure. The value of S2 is 3.9 angstroms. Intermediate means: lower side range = 13.5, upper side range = 11.1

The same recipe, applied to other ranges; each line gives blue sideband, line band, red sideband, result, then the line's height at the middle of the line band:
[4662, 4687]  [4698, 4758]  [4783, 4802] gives 5.5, 12.6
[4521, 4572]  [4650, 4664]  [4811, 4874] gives 3.6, 22.4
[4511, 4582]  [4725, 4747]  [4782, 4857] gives 6.9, 16.3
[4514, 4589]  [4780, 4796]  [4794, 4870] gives 4.8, 13.7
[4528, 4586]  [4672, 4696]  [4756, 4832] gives 6.5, 19.9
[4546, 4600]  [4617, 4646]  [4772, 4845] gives 7.4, 26.8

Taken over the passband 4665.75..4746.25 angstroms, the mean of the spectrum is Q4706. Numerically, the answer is 12.7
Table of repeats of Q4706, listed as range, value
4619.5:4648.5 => 19.7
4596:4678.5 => 20.4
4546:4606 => 31.9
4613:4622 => 21.8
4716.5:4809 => 10.6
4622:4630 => 20.4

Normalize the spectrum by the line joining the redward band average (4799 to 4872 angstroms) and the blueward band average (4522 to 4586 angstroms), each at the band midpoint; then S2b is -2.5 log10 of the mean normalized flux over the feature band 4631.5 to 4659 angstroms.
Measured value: 0.311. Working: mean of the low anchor 30.8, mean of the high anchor 10.7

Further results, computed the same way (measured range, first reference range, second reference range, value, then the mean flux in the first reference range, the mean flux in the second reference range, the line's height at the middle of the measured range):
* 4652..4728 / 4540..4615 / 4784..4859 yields 0.486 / 31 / 10.5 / 21.5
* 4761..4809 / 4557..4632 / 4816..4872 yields 0.455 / 29.7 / 10.9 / 15.3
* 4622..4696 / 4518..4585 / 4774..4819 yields 0.251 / 30.3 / 9.65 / 21.3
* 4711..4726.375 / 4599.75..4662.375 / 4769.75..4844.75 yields 0.329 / 20.8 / 10.2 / 15.5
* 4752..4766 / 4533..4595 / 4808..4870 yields 0.490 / 32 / 10.8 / 16.9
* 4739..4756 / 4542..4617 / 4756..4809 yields 0.243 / 30.9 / 10.1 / 13.7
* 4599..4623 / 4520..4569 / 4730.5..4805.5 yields -0.086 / 28.5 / 10.3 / 23.1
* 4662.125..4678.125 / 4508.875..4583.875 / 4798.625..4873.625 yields 0.338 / 29.5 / 10.6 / 21.5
